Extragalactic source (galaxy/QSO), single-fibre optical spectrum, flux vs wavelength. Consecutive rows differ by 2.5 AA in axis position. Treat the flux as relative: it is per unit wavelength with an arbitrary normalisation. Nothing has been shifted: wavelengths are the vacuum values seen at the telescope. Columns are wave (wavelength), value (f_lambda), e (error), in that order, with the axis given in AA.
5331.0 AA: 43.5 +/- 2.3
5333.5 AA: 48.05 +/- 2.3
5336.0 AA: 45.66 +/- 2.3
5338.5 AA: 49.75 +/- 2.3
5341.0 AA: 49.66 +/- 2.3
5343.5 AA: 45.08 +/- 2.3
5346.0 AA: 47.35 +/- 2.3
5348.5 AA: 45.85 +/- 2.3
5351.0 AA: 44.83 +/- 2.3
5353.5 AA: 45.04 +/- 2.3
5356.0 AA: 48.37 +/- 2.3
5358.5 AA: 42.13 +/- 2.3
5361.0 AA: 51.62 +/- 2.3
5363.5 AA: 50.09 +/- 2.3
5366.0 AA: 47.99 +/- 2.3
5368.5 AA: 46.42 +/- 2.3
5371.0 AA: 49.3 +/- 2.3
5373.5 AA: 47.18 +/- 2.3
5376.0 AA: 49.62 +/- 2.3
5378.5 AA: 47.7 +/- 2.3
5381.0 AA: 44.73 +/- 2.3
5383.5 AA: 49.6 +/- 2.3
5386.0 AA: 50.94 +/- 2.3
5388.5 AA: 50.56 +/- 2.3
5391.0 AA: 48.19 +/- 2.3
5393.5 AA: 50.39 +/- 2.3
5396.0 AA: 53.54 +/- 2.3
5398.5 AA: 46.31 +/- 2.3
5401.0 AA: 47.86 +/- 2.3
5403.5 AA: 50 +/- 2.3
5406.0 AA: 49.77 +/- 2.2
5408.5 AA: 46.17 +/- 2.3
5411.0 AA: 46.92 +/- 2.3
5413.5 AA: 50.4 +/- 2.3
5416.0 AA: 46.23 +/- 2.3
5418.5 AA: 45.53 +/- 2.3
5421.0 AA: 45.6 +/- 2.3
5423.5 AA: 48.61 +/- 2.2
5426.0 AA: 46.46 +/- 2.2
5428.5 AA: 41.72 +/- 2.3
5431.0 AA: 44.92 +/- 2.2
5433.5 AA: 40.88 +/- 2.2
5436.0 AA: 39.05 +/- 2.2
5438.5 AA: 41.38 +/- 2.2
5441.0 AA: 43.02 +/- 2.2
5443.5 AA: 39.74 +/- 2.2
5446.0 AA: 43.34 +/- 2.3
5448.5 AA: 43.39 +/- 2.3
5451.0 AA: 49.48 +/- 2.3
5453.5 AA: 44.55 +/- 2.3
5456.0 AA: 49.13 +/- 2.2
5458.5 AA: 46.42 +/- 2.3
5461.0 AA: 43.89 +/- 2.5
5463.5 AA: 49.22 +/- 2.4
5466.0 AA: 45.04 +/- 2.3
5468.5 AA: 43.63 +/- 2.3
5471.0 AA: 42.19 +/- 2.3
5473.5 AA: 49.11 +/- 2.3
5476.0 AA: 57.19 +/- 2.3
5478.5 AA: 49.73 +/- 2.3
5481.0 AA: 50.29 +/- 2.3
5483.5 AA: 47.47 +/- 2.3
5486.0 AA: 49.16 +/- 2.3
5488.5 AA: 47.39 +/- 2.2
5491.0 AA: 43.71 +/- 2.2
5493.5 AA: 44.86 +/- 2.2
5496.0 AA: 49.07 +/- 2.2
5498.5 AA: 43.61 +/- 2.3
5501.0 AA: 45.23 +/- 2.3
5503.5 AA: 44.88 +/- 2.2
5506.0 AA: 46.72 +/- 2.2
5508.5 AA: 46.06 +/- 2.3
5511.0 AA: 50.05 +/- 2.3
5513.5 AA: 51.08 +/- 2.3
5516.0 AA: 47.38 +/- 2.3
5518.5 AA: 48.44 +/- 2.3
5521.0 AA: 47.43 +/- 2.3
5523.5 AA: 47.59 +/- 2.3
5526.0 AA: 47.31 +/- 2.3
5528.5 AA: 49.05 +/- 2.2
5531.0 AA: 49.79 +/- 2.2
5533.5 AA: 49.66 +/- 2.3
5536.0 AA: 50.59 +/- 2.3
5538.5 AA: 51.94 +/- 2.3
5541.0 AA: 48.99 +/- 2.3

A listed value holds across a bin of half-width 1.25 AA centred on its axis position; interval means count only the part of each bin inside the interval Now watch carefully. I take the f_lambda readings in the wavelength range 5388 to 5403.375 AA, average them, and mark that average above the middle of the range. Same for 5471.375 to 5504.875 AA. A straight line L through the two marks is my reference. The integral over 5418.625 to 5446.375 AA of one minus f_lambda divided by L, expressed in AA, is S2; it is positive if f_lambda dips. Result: 3.13 AA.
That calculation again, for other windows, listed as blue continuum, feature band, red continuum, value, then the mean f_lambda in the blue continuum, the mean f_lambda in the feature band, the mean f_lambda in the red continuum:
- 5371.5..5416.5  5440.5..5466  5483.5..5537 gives 1.5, 48.7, 45.3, 47.6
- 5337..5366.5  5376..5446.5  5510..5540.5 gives 2.1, 47.3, 46.5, 49.2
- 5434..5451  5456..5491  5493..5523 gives -2.5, 42.2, 47.7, 47.1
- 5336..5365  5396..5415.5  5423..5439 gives -1.8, 47.2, 48.5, 43.1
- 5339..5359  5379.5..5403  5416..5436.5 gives -2.0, 46.3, 49.1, 44.4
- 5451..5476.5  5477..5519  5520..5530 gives 0.0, 46.9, 47.4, 47.9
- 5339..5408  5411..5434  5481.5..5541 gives 1.1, 48.1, 45.8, 47.8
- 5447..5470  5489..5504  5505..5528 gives 0.6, 46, 45.4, 48.1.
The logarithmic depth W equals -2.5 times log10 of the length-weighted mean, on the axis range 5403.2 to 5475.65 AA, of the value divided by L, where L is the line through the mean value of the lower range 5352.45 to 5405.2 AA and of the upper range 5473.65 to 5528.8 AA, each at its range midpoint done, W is 0.06 mag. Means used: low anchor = 48.5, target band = 45.5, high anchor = 47.9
